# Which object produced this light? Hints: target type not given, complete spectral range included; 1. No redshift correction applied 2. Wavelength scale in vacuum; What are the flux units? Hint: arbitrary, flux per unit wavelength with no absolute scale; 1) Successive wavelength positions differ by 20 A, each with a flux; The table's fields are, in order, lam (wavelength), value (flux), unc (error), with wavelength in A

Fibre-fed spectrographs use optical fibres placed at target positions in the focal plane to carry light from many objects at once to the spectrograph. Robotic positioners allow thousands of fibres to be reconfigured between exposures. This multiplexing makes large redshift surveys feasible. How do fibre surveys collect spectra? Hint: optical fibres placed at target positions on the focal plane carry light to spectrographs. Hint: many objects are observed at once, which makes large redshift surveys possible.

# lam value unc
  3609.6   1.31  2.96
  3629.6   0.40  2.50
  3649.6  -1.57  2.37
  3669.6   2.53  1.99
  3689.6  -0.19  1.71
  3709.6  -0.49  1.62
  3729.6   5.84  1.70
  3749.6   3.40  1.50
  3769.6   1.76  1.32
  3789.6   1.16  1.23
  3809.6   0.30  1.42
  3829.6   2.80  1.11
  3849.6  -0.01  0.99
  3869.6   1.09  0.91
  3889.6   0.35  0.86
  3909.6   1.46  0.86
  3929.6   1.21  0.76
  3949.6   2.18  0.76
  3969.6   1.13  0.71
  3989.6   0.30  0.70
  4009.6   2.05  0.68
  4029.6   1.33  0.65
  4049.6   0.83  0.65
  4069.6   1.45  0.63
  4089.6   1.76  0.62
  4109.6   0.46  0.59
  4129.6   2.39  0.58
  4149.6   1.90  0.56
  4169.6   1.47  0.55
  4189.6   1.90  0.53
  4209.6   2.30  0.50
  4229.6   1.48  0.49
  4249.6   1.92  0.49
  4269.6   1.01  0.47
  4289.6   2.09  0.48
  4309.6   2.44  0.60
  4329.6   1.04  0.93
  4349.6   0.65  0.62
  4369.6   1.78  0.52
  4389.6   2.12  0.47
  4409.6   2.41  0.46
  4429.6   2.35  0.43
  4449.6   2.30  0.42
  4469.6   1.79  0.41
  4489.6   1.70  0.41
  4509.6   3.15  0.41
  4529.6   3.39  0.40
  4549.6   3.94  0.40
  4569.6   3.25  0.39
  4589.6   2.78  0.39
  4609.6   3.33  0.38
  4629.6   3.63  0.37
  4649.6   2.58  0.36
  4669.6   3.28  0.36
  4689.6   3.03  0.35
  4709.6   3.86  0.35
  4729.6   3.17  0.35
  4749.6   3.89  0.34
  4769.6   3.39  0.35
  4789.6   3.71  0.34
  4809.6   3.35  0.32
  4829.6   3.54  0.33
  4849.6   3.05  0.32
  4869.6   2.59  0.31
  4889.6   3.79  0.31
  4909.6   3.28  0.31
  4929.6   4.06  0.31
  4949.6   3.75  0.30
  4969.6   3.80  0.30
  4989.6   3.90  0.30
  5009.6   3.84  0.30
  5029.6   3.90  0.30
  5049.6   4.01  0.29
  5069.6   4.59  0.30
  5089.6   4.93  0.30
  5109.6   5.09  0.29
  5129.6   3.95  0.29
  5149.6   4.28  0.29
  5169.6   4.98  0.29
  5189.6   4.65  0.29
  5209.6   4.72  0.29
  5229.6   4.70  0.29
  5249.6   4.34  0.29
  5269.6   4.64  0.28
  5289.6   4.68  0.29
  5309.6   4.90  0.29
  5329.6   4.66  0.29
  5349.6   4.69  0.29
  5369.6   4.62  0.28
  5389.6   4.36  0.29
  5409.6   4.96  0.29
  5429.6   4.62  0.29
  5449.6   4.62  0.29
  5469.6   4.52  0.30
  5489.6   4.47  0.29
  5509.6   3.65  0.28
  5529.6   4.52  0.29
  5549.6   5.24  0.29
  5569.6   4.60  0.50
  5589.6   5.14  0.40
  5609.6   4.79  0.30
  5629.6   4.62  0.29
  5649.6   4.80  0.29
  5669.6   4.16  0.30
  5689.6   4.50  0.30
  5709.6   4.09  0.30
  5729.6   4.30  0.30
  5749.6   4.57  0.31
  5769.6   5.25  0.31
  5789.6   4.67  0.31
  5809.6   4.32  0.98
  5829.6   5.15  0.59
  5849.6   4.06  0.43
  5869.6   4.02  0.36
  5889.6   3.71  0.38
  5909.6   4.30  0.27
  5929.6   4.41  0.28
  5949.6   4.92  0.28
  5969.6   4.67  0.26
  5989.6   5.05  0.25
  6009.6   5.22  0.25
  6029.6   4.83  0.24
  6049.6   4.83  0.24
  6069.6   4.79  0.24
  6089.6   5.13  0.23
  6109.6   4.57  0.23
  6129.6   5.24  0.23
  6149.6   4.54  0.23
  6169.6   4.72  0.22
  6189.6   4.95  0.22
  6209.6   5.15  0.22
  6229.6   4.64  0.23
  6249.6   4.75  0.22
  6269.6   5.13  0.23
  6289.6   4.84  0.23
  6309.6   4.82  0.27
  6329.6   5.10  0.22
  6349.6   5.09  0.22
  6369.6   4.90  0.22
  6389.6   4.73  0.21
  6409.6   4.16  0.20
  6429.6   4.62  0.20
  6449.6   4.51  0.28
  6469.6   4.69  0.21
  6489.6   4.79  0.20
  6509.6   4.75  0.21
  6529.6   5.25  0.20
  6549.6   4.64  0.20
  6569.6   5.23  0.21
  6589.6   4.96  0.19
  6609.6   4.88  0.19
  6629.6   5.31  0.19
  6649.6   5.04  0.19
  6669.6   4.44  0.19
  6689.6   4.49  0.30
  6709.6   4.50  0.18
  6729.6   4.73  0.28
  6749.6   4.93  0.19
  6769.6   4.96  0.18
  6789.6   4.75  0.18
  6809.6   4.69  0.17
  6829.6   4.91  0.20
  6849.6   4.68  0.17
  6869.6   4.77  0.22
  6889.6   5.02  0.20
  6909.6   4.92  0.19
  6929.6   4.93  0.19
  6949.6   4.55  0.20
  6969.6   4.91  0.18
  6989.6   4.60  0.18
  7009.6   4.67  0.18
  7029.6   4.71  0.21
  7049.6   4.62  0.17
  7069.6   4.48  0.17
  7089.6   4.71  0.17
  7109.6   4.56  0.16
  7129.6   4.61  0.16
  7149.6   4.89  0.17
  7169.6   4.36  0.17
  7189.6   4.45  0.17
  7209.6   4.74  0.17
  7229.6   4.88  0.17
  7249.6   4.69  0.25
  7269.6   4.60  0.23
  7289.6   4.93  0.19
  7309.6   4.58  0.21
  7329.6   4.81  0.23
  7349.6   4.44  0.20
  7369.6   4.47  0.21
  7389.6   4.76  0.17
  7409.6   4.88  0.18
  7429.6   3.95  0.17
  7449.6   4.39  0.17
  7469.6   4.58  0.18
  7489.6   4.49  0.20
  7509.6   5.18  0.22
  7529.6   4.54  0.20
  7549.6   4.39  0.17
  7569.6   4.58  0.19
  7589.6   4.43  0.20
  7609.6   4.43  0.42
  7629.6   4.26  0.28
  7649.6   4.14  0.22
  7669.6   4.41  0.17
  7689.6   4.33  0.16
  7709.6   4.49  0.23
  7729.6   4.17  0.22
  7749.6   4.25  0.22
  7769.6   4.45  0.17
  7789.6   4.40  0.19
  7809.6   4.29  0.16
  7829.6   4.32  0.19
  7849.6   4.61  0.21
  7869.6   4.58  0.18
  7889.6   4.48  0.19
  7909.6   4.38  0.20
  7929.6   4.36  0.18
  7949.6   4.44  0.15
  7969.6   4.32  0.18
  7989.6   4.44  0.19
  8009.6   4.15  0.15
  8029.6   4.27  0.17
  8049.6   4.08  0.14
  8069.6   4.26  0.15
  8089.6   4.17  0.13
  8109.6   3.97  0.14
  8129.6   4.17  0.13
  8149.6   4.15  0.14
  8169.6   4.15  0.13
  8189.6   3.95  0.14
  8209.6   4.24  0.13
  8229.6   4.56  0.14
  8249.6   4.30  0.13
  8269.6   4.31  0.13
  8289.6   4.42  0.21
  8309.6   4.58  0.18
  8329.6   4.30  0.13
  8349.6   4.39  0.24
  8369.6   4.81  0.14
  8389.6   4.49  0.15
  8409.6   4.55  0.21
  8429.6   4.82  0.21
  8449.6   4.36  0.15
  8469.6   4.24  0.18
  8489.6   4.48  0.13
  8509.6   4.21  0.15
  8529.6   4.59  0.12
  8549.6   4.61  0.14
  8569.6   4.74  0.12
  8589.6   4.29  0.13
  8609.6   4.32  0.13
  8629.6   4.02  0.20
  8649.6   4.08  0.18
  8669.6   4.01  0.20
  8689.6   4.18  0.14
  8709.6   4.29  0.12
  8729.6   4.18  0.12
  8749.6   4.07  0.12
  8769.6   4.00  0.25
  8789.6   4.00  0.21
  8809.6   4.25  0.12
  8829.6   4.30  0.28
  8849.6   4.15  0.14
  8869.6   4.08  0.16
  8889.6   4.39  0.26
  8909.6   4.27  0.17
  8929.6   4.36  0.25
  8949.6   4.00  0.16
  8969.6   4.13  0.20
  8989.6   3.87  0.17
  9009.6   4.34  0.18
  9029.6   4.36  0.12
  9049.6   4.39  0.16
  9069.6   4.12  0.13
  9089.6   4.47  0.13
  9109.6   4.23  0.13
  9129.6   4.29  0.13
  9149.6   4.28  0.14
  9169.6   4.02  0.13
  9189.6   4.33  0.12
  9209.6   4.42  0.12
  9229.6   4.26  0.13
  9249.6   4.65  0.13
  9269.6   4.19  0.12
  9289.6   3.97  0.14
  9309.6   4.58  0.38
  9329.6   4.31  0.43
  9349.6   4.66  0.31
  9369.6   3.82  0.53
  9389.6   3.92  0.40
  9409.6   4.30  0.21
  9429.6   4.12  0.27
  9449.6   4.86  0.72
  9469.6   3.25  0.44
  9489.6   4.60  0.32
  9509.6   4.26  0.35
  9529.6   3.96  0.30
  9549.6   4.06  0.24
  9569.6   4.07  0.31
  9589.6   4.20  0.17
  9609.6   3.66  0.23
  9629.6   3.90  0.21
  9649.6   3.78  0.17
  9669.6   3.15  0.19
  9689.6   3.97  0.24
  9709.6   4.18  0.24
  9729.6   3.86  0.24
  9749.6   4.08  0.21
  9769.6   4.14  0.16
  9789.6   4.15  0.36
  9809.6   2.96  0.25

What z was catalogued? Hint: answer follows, 0.132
